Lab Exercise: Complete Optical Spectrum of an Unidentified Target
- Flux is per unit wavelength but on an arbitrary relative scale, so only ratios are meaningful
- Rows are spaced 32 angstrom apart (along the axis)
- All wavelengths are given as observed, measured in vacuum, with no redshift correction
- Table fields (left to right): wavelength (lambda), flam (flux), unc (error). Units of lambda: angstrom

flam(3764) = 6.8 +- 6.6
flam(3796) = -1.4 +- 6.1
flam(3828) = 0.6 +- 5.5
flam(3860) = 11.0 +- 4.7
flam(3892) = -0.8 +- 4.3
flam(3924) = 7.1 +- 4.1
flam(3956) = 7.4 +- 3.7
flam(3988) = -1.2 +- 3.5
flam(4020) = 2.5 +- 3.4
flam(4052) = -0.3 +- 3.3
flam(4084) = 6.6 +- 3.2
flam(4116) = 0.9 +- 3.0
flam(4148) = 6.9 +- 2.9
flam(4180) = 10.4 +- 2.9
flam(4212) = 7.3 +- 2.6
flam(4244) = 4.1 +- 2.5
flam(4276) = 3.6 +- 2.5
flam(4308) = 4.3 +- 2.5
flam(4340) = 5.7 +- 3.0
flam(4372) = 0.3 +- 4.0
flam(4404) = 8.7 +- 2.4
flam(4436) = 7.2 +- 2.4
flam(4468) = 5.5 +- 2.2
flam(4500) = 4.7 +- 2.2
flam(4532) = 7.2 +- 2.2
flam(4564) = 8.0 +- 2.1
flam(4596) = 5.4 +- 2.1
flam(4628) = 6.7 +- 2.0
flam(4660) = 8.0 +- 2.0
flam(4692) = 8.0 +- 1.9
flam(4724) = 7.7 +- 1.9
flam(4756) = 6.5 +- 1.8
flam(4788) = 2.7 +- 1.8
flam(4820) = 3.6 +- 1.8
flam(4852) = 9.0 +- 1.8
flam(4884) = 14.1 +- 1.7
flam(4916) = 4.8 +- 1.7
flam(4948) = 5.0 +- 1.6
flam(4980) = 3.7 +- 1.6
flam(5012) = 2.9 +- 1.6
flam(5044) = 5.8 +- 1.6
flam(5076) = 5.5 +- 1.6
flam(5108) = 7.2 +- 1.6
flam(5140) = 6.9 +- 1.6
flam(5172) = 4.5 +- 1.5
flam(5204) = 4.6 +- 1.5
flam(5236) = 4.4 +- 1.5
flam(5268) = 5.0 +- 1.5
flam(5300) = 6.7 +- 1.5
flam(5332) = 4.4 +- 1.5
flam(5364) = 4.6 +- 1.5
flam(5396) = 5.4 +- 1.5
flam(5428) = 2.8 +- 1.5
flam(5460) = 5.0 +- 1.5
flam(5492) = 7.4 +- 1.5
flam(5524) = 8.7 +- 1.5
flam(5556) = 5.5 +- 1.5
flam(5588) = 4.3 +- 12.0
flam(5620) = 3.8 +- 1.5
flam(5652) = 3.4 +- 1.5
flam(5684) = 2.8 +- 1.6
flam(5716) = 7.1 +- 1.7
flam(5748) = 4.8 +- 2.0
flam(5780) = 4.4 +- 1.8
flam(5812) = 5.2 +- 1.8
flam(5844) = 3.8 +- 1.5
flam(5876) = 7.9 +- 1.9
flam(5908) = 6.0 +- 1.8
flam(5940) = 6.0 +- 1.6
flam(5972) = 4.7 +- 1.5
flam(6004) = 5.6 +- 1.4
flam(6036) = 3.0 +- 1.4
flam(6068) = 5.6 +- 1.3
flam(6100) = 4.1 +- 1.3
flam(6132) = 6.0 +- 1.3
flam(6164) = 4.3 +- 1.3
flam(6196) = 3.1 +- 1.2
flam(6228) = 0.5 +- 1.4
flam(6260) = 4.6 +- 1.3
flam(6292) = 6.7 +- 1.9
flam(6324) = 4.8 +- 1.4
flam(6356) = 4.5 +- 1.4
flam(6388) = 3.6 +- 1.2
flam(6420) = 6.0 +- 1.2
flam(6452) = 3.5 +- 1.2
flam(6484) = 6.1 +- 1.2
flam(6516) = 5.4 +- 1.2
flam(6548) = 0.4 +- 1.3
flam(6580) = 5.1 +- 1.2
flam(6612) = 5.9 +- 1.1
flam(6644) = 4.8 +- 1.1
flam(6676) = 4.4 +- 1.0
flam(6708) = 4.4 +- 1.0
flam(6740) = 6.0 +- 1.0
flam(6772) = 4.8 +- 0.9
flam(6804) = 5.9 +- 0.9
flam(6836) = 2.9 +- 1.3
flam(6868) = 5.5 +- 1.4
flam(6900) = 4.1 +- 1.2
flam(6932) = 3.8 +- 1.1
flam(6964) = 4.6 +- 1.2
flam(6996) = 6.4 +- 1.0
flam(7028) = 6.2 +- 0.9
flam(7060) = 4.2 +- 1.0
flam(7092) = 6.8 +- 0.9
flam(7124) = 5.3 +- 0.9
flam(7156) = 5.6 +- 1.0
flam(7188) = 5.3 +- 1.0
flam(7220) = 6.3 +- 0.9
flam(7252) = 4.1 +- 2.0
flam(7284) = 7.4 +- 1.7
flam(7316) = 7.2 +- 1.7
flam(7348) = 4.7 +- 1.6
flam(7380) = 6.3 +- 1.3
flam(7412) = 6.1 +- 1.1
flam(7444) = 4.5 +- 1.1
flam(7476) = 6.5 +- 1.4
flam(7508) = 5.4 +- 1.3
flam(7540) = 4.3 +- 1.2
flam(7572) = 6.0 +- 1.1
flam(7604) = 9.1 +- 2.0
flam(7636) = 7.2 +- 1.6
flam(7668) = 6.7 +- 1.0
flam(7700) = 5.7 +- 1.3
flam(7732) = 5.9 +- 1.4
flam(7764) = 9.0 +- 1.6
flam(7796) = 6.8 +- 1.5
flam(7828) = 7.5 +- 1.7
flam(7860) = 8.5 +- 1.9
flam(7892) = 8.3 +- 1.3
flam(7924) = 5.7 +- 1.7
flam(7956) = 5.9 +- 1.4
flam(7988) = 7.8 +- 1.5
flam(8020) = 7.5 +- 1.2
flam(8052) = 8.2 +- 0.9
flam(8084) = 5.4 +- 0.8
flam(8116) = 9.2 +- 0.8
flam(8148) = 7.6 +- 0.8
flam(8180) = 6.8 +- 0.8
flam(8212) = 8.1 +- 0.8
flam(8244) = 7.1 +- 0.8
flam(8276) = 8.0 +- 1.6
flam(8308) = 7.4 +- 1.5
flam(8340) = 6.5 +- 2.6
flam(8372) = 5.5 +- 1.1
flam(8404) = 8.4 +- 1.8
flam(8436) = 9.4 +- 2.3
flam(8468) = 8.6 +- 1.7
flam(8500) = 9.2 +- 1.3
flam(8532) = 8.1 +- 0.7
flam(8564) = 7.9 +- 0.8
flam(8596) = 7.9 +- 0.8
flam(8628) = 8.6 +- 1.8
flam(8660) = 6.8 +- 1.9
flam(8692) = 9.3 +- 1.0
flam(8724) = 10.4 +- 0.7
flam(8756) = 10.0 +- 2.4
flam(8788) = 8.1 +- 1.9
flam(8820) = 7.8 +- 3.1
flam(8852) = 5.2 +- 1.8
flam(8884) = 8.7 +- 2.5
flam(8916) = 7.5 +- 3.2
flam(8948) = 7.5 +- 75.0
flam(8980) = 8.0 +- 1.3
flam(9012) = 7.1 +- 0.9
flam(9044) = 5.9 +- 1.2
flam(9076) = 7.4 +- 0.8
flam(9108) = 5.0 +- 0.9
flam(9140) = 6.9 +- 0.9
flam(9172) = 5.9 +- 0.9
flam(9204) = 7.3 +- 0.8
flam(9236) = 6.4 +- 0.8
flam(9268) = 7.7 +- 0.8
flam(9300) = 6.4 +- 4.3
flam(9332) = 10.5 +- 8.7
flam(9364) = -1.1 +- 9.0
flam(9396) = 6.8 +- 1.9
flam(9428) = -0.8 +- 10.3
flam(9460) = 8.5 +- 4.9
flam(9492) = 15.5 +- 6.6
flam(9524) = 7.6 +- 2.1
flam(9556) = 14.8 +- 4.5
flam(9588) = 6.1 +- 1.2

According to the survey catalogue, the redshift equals 0.741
